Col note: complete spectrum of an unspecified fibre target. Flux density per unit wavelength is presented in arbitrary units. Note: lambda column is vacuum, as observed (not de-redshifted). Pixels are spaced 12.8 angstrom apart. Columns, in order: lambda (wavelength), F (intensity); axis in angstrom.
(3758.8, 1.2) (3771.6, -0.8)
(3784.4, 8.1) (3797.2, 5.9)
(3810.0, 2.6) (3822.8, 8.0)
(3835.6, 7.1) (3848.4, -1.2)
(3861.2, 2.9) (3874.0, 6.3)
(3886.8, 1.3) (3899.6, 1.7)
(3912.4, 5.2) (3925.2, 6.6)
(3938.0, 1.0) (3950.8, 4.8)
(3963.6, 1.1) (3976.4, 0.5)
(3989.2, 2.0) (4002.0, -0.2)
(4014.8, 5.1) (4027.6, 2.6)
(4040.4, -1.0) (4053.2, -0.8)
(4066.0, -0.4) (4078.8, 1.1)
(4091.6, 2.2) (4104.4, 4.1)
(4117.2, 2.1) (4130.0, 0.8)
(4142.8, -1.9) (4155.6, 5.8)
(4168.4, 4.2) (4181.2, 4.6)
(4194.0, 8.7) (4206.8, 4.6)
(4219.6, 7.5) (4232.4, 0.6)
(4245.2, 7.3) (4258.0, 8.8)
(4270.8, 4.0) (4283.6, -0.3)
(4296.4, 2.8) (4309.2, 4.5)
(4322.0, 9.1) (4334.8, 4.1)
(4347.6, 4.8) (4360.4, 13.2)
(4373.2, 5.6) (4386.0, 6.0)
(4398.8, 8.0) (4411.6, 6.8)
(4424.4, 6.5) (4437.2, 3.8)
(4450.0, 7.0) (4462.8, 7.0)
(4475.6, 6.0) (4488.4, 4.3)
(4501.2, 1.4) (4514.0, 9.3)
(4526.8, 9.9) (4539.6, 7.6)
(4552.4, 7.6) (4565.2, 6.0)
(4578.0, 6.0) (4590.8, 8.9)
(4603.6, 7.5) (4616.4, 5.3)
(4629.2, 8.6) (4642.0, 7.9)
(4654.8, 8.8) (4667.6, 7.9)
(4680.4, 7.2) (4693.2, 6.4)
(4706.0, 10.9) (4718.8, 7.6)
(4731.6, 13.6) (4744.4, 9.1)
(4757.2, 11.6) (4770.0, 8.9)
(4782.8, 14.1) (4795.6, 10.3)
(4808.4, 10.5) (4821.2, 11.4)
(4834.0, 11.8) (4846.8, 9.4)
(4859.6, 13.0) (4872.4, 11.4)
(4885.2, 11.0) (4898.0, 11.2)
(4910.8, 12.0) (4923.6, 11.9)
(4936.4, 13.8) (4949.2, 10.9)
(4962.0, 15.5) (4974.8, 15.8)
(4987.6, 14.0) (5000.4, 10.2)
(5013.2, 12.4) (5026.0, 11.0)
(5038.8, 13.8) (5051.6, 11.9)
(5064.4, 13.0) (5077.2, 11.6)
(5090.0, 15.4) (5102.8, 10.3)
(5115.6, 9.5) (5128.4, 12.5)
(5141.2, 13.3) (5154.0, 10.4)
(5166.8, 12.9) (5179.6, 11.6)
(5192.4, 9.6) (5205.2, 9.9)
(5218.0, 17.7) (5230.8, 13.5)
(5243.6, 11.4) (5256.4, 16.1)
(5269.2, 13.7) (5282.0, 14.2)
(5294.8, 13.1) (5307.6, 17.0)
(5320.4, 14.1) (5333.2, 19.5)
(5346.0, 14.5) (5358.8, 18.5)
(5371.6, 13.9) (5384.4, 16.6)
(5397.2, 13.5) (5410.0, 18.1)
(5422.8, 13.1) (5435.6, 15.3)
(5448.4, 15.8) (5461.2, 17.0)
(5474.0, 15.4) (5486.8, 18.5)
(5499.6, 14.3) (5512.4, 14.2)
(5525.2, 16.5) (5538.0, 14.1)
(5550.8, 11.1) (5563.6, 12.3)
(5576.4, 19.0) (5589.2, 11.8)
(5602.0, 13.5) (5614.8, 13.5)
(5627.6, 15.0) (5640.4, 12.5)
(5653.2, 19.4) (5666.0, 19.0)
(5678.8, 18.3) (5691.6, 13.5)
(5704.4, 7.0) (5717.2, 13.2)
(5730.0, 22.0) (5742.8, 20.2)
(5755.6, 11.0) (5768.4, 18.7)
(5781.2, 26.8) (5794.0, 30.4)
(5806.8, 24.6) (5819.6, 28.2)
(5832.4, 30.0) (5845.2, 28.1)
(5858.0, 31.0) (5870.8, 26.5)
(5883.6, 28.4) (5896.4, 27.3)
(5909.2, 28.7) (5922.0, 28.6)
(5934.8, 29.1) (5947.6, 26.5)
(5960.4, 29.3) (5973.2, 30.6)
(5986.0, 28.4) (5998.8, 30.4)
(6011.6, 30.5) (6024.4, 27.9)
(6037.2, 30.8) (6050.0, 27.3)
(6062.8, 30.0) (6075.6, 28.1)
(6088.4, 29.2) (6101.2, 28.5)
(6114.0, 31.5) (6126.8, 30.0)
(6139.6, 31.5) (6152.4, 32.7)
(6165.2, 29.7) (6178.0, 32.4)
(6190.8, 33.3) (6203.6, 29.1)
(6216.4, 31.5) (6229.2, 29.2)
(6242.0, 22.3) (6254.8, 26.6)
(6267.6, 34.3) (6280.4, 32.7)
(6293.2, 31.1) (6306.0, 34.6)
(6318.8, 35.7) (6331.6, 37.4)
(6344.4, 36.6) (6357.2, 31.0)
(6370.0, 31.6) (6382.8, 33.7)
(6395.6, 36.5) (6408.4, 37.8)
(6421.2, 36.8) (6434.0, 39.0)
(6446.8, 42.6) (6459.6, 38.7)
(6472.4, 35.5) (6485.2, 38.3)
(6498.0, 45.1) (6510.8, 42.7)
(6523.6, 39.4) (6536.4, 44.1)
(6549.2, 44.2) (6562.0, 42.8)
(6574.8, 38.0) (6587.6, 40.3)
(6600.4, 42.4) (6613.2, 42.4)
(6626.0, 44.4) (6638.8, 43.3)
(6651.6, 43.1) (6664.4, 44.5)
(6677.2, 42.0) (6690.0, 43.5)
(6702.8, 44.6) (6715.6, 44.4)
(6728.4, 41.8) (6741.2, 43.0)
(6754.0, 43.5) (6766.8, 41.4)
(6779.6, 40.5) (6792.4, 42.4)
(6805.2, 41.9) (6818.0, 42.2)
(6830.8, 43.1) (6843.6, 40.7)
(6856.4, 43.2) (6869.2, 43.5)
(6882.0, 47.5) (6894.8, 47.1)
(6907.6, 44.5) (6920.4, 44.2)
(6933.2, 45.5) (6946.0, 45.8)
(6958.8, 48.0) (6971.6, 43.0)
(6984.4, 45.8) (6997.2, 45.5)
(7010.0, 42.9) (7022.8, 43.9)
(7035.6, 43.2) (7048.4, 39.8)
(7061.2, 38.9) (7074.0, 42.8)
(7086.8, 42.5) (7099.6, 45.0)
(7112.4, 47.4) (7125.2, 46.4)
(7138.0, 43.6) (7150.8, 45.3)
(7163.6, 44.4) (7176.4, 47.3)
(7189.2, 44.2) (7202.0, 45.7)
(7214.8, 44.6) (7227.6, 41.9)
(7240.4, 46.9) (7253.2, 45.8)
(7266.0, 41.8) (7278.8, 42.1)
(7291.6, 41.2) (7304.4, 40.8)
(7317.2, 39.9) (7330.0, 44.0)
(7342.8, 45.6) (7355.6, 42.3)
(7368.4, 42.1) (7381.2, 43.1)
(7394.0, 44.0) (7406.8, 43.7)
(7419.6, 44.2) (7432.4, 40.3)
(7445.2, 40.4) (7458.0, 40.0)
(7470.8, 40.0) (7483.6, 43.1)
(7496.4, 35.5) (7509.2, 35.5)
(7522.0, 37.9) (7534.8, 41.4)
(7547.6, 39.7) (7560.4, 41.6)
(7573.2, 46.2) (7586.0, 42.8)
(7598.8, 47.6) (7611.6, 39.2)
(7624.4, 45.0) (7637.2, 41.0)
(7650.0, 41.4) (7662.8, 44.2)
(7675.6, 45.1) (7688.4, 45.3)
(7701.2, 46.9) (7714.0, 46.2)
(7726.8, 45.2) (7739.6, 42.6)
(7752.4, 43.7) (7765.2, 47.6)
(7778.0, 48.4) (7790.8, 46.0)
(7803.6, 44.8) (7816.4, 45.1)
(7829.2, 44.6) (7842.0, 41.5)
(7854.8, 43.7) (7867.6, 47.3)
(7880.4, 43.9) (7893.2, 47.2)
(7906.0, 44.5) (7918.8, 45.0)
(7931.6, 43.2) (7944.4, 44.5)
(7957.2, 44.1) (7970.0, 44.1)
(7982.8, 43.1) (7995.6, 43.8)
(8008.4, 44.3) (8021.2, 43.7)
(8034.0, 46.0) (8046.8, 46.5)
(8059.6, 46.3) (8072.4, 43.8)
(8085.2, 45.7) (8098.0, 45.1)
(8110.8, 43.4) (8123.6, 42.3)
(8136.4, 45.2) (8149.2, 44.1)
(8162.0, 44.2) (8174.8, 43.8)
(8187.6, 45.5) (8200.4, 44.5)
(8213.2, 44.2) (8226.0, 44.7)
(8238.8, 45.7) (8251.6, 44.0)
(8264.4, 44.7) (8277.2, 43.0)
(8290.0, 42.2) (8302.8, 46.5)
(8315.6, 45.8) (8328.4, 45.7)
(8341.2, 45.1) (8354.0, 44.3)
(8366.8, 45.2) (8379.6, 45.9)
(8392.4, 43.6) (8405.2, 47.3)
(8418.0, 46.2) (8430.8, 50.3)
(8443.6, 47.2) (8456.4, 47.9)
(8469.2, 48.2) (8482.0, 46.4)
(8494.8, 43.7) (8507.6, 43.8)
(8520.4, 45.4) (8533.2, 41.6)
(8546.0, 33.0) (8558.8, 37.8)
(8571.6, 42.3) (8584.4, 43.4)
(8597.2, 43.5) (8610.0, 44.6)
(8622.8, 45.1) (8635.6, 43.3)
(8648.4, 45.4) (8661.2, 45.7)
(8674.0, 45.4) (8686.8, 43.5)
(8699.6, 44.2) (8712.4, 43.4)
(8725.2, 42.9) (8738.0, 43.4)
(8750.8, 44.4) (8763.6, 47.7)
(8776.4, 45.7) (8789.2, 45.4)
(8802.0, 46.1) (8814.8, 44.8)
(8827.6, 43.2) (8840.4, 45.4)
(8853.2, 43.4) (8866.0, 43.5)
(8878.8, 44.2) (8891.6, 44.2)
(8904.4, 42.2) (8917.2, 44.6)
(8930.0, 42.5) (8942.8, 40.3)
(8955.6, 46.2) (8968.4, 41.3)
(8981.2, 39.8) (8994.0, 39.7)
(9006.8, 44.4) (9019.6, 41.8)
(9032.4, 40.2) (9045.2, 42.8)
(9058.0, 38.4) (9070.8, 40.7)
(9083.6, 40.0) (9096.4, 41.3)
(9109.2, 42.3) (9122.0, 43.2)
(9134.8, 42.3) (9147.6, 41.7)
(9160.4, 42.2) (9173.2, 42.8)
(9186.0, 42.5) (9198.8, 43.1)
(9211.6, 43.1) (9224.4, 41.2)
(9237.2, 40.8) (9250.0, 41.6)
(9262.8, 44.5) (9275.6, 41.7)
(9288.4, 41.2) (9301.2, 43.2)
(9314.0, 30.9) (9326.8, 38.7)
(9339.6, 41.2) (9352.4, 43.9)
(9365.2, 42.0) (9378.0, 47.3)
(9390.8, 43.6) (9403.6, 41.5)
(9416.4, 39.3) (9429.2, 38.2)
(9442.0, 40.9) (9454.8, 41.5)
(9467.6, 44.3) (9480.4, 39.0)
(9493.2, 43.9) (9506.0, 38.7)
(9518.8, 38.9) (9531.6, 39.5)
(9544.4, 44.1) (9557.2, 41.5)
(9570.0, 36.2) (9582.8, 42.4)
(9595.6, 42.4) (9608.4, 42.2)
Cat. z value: 0.45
